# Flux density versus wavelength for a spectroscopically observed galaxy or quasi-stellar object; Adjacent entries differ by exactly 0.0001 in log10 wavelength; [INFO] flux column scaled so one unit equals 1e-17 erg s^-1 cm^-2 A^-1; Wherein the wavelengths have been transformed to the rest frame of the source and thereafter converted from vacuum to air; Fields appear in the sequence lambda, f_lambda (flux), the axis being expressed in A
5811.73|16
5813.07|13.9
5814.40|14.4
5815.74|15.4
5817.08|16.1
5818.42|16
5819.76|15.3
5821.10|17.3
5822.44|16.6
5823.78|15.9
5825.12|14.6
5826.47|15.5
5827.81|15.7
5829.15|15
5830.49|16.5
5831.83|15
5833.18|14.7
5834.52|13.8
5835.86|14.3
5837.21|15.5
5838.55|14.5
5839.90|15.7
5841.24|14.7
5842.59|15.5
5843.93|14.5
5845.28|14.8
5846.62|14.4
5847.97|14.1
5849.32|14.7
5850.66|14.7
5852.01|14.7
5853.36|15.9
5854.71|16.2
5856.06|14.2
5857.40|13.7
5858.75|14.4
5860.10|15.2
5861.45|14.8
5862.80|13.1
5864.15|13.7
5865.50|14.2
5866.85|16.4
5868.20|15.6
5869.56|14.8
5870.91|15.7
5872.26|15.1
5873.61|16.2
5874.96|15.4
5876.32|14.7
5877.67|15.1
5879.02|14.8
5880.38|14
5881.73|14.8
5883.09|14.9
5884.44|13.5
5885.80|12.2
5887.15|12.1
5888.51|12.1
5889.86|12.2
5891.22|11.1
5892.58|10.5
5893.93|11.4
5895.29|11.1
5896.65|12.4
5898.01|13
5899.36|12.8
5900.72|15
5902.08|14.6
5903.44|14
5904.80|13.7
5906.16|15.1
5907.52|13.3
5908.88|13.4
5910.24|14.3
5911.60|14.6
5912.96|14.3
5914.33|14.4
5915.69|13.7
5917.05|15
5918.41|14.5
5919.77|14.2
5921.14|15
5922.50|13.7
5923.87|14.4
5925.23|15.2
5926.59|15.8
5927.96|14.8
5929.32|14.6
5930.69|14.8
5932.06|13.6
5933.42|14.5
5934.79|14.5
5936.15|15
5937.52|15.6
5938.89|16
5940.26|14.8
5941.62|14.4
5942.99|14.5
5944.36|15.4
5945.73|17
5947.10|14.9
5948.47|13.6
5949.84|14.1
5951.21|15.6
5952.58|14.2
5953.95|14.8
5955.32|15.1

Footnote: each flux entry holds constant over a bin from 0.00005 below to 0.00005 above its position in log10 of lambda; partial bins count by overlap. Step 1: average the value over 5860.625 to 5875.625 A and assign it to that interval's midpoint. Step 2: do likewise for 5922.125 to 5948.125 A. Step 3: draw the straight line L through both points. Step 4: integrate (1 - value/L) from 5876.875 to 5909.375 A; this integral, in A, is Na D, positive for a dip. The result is 3.8 A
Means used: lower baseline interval 15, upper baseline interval 14.9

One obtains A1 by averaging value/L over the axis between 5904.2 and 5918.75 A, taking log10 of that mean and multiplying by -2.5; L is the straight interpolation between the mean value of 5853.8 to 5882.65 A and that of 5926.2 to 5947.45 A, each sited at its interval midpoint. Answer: 0.06 mag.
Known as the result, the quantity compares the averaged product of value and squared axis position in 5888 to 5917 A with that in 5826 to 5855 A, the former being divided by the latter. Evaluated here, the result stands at 0.9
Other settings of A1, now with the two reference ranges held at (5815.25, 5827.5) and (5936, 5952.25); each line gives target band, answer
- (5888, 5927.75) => 0.12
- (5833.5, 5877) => 0.06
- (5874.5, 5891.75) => 0.14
